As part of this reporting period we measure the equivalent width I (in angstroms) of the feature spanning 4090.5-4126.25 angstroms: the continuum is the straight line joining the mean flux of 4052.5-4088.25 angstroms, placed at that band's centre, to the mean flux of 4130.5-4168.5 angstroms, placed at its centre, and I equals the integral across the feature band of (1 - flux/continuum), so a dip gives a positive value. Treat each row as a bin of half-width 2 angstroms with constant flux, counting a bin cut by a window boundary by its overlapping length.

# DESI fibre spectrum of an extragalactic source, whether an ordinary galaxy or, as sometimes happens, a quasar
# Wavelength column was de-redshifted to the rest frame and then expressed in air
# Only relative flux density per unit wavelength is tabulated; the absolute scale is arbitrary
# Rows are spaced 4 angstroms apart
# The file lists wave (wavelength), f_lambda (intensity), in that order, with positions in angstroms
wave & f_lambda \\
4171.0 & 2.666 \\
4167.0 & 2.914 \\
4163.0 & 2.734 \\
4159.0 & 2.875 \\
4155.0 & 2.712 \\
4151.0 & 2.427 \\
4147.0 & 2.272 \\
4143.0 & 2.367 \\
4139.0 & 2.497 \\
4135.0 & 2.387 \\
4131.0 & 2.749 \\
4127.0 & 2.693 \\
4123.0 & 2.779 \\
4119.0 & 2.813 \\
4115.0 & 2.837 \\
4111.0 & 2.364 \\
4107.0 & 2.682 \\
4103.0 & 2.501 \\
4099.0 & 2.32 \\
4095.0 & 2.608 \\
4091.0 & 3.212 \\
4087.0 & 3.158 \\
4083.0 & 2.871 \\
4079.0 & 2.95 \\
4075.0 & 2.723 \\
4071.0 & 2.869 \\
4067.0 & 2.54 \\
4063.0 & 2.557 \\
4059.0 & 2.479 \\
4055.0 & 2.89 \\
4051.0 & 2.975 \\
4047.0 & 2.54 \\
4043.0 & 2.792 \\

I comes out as 0.3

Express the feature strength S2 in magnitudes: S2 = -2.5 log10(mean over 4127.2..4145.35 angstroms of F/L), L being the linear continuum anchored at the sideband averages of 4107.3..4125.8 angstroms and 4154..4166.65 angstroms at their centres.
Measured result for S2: 0.09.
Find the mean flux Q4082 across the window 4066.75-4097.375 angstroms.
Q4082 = 2.88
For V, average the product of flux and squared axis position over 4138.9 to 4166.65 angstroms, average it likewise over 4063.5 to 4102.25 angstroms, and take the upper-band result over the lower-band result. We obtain 1.0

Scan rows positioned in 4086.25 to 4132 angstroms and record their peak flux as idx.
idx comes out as 3.212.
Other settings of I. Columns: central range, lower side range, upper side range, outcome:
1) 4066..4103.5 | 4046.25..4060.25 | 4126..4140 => -1.5 angstroms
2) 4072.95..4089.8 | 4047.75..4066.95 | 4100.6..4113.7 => -2.1 angstroms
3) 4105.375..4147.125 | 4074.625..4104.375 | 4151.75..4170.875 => 2.8 angstroms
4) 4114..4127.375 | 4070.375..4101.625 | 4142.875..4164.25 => -0.4 angstroms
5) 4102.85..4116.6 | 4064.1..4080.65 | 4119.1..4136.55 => 0.5 angstroms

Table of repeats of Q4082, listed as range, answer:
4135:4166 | 2.56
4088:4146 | 2.63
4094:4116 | 2.54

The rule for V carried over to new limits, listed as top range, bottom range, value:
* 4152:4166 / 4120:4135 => 1.04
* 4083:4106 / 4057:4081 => 1.04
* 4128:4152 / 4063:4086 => 0.91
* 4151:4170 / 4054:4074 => 1.09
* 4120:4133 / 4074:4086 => 0.97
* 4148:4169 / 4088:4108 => 1.04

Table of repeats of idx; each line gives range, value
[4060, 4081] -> 2.95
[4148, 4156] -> 2.712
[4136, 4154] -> 2.497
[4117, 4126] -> 2.813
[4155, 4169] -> 2.914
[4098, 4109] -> 2.682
